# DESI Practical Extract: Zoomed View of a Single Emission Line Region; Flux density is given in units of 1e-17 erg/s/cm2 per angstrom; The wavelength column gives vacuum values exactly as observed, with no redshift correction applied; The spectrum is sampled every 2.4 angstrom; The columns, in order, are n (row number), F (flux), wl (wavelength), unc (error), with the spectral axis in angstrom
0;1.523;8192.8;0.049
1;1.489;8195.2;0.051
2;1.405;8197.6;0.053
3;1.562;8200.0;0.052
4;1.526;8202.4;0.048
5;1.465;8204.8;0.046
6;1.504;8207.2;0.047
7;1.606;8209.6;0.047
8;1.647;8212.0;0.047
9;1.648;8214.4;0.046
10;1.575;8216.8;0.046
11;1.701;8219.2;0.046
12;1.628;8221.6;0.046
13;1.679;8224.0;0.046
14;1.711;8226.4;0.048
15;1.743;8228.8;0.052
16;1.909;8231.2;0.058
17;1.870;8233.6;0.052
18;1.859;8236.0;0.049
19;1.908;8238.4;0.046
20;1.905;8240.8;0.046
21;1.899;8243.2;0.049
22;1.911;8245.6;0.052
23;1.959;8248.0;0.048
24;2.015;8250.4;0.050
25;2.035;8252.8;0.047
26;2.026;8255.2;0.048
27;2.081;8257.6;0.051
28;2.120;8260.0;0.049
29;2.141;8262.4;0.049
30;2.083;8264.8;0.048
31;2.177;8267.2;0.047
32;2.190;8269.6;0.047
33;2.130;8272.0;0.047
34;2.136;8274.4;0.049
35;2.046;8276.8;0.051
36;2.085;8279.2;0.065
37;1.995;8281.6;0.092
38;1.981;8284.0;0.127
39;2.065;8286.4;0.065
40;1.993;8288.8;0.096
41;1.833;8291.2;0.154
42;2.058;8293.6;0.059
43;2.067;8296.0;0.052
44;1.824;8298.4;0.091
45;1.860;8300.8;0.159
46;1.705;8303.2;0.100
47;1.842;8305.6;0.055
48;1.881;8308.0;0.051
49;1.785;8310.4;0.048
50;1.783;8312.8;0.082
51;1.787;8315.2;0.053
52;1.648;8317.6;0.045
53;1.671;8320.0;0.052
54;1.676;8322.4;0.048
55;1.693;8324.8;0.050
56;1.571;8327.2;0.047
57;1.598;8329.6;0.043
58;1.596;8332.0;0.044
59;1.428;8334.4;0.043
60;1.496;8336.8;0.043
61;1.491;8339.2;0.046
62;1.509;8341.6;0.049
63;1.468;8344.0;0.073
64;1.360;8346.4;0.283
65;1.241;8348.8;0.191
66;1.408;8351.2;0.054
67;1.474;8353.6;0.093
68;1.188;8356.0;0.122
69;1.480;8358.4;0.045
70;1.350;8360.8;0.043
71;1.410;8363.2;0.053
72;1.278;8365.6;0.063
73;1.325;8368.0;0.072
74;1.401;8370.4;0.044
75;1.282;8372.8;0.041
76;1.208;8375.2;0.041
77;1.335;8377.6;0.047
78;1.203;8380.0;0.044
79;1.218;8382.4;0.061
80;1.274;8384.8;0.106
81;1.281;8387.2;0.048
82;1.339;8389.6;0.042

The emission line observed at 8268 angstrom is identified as Mg II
